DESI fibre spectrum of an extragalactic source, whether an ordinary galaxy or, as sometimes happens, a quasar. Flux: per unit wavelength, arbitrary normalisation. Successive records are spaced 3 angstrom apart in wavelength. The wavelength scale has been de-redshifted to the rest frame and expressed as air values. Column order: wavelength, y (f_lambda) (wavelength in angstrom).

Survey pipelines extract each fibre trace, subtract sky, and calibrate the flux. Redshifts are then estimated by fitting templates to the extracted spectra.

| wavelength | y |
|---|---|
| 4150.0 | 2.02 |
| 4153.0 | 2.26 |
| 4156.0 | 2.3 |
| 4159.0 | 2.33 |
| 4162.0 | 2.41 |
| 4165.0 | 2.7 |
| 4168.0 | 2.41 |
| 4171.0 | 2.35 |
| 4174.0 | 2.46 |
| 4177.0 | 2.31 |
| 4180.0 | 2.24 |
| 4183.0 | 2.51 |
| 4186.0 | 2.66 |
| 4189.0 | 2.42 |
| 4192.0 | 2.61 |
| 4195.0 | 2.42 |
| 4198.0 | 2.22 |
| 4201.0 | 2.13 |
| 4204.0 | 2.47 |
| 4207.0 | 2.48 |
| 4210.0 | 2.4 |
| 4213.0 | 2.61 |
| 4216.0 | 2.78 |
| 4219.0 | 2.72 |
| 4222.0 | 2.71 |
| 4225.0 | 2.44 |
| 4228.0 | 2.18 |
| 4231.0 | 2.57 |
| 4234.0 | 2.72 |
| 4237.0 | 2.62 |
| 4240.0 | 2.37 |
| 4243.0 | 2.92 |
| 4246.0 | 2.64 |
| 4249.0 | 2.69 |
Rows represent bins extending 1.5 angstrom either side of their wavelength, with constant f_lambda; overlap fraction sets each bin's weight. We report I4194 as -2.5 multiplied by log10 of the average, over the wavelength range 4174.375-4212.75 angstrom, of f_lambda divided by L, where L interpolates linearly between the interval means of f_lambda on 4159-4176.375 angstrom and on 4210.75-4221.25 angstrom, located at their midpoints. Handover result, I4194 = 0.07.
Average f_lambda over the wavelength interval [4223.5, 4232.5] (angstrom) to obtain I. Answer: 2.4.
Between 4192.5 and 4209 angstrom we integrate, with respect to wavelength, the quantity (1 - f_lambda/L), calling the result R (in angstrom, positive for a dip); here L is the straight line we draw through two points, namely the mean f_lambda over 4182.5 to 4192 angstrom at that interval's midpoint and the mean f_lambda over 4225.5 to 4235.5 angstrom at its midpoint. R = 1.1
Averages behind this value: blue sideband 2.54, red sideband 2.49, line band 2.36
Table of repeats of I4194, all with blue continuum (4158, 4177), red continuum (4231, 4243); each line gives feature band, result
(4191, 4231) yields 0.03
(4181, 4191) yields -0.02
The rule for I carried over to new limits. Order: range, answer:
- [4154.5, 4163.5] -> 2.35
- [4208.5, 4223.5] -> 2.64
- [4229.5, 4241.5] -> 2.57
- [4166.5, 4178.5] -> 2.38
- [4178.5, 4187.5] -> 2.47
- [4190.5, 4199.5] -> 2.42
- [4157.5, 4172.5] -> 2.44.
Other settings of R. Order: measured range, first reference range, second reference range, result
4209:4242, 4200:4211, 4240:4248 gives -0.30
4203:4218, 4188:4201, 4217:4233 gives -0.55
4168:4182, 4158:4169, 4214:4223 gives 0.95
